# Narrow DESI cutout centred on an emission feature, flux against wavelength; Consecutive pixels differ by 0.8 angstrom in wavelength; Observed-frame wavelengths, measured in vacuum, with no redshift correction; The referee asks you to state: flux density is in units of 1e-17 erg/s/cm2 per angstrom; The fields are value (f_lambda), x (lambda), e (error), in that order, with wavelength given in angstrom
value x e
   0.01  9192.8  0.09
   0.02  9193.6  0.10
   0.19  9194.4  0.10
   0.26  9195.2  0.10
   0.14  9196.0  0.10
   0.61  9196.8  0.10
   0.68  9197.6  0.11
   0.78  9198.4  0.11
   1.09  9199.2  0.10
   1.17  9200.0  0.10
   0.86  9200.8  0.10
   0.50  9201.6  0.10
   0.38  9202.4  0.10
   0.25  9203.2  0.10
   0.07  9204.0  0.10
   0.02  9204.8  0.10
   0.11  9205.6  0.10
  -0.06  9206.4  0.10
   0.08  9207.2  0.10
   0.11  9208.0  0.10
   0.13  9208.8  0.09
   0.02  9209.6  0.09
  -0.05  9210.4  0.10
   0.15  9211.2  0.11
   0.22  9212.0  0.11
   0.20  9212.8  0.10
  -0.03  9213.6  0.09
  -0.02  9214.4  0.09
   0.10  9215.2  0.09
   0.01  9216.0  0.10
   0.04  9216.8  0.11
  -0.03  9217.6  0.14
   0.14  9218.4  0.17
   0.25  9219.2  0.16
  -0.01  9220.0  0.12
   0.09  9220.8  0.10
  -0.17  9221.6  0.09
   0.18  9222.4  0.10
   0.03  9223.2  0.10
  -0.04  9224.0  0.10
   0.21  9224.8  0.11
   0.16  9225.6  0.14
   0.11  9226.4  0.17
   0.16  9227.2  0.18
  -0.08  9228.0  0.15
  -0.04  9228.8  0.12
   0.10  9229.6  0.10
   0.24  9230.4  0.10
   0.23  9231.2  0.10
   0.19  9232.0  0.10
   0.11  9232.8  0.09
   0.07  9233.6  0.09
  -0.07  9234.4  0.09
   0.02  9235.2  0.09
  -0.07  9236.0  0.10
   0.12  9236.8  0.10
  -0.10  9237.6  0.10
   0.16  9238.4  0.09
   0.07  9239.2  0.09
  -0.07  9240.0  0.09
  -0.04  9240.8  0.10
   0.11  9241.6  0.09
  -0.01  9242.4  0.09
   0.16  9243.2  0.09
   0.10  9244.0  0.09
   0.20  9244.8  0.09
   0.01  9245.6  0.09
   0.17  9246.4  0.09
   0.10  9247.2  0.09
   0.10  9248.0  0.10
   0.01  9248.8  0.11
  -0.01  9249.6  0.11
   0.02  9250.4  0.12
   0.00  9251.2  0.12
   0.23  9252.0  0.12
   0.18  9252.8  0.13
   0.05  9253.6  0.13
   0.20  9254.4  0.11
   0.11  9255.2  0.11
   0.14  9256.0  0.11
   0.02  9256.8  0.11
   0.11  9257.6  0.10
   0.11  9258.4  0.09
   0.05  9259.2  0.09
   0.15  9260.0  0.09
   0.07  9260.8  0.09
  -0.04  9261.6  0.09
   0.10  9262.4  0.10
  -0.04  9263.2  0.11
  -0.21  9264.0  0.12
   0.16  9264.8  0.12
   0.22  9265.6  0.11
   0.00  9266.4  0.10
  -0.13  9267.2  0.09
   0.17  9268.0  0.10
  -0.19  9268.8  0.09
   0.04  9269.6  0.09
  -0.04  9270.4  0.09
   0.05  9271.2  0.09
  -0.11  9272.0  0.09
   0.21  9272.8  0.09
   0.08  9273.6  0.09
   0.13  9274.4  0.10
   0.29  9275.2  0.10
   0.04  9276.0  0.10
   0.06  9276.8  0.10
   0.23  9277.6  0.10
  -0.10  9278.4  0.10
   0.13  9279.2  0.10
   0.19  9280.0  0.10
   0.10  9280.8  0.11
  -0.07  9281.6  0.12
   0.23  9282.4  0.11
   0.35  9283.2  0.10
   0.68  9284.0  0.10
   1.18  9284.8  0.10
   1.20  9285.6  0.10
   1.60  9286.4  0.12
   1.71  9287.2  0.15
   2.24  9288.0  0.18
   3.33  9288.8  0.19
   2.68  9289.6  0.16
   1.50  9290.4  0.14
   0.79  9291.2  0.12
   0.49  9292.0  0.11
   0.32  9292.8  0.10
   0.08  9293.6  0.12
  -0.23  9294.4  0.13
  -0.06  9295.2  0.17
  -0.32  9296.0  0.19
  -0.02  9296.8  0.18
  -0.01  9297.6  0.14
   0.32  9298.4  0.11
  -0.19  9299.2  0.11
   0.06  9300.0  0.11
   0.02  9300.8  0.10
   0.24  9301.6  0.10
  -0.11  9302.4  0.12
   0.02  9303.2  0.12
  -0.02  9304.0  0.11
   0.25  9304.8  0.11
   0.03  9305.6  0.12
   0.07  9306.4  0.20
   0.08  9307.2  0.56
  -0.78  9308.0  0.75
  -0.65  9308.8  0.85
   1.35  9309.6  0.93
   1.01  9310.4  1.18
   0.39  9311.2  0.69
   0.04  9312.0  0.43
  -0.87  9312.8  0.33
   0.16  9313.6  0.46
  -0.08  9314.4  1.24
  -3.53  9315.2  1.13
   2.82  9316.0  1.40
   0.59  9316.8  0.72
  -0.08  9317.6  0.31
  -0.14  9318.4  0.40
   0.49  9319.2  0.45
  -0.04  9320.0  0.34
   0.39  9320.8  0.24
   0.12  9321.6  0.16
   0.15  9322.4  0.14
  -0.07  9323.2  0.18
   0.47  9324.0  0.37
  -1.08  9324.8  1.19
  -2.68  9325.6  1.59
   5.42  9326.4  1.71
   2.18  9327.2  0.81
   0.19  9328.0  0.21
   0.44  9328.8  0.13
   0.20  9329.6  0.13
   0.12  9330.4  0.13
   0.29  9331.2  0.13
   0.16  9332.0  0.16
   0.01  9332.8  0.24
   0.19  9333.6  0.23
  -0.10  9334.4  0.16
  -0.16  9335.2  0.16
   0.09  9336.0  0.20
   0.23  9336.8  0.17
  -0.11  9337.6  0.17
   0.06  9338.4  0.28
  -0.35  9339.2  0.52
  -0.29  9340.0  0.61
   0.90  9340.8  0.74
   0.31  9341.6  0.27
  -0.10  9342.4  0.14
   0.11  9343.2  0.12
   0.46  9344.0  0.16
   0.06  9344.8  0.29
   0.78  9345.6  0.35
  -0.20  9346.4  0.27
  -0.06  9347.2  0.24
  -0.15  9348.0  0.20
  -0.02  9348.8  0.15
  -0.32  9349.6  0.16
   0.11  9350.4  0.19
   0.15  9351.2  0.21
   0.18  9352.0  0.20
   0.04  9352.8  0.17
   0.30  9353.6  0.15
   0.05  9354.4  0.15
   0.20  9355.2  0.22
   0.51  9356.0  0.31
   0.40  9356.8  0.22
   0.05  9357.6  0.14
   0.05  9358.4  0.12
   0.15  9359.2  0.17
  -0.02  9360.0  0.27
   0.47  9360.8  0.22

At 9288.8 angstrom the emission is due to [O III] 5007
